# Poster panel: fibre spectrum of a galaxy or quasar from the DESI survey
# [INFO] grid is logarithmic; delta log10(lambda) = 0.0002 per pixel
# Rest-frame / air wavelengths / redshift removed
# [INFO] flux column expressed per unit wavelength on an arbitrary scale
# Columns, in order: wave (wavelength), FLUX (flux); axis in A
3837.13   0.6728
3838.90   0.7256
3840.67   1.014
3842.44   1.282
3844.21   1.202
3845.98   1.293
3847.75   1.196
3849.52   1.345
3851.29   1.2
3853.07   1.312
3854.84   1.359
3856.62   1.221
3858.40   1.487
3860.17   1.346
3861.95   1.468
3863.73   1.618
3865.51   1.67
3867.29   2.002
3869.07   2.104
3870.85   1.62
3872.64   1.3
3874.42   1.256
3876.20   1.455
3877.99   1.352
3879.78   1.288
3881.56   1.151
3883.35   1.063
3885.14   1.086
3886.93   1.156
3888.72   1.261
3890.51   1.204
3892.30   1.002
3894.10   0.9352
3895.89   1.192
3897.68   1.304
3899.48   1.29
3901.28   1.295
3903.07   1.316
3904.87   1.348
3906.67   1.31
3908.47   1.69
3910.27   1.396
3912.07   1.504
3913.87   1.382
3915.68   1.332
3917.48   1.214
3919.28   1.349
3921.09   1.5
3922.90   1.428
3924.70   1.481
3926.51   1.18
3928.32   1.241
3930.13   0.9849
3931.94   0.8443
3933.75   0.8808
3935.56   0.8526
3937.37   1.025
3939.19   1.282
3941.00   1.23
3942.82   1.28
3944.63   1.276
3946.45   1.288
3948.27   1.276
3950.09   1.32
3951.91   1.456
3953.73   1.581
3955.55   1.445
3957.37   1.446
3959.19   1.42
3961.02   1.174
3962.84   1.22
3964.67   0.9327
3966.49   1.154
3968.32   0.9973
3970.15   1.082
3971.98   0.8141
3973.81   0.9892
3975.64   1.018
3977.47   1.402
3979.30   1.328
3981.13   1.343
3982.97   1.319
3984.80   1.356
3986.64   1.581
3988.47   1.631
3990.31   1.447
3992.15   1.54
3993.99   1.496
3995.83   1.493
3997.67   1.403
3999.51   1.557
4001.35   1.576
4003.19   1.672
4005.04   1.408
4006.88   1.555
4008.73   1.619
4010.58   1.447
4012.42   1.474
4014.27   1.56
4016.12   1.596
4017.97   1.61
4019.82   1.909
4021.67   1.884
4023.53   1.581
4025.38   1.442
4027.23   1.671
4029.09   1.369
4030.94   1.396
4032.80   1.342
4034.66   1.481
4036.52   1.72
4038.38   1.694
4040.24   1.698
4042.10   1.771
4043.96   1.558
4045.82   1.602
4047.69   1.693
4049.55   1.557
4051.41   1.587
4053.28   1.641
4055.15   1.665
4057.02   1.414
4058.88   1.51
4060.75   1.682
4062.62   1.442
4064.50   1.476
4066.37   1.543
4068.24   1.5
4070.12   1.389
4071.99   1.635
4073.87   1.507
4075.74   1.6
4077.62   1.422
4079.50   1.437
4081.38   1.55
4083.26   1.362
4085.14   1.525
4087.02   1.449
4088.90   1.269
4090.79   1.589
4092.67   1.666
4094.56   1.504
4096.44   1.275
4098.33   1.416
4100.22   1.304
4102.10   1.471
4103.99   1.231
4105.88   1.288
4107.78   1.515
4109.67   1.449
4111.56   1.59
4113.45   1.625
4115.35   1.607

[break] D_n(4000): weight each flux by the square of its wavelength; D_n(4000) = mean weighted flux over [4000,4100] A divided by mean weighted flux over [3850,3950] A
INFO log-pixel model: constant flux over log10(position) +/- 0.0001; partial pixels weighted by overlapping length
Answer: 1.27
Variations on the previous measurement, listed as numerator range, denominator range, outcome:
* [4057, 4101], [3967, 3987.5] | 1.30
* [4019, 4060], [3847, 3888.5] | 1.25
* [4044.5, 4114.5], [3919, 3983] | 1.31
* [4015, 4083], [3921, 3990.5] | 1.33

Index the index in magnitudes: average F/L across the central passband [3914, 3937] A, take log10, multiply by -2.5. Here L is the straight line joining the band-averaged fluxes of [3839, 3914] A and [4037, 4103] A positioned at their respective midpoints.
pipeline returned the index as 0.159 mag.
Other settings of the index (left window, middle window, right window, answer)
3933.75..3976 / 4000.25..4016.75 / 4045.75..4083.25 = -0.14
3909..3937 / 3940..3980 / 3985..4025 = 0.12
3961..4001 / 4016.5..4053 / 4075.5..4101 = -0.17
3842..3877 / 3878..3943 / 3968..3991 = 0.11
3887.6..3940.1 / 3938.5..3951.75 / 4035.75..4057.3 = 0.04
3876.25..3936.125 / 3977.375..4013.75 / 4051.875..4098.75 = -0.08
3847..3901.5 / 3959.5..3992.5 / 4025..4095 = 0.17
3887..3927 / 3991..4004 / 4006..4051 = -0.01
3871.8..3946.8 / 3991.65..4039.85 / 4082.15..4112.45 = -0.16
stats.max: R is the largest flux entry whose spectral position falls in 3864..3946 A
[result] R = 2.104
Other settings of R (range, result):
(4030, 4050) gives 1.771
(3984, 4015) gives 1.672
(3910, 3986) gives 1.581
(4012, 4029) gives 1.909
